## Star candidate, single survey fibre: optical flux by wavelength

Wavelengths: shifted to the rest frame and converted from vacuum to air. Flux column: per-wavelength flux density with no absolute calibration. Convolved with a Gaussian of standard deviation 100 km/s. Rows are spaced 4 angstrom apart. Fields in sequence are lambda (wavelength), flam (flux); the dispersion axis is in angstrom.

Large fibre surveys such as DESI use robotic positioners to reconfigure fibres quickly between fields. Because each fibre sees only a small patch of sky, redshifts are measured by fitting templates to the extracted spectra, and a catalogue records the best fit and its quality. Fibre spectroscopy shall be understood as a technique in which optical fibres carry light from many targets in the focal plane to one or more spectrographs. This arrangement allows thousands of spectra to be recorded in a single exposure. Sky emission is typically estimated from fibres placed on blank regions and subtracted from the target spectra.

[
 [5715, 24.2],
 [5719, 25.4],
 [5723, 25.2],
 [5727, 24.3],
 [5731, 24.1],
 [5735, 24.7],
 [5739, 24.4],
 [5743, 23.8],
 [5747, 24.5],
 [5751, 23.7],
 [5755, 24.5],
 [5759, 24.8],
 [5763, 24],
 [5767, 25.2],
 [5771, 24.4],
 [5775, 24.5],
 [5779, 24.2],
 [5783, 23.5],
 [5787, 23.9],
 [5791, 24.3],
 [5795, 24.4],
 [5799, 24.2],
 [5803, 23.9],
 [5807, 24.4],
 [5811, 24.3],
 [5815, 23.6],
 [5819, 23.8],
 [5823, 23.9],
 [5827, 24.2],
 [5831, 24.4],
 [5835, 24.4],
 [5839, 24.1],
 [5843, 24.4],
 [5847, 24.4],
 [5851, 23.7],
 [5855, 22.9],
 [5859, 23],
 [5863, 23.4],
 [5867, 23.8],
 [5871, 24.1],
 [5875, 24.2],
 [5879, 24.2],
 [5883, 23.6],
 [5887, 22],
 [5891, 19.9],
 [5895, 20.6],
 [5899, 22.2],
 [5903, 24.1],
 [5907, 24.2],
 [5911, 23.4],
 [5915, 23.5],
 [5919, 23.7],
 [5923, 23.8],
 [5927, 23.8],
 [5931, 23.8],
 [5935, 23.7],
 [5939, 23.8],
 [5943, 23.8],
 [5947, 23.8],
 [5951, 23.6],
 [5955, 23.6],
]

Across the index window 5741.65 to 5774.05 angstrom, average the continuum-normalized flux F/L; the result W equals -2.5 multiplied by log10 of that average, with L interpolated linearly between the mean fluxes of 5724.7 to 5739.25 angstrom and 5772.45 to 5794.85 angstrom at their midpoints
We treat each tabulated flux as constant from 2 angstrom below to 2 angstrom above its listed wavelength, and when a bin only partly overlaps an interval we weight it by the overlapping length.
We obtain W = -0.006 mag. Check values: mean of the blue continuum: 24.4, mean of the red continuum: 24.1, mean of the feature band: 24.4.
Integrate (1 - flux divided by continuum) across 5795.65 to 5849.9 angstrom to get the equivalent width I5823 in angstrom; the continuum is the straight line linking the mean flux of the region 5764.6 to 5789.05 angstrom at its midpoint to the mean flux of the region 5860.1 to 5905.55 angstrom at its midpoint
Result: -1.0 angstrom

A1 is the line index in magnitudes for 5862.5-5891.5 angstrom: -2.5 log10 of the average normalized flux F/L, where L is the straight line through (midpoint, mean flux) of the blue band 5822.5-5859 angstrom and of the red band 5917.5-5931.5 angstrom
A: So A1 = 0.03 mag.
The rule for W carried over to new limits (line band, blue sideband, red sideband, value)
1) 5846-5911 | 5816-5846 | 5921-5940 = 0.039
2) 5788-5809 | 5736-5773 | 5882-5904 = -0.029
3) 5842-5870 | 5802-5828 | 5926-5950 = 0.013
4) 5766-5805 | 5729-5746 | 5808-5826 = -0.007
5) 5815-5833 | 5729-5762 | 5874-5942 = -0.011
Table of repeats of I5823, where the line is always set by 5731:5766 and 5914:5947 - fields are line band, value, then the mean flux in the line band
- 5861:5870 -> 0.1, 23.7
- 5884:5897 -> 1.5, 21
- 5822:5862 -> 0.2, 23.9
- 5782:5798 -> 0.1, 24.1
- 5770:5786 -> 0.1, 24.1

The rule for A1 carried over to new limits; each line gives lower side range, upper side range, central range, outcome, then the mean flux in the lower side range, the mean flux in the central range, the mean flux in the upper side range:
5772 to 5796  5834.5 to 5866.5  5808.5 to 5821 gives 0.00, 24.1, 23.9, 23.8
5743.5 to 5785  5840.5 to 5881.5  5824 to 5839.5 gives -0.01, 24.3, 24.3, 23.8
